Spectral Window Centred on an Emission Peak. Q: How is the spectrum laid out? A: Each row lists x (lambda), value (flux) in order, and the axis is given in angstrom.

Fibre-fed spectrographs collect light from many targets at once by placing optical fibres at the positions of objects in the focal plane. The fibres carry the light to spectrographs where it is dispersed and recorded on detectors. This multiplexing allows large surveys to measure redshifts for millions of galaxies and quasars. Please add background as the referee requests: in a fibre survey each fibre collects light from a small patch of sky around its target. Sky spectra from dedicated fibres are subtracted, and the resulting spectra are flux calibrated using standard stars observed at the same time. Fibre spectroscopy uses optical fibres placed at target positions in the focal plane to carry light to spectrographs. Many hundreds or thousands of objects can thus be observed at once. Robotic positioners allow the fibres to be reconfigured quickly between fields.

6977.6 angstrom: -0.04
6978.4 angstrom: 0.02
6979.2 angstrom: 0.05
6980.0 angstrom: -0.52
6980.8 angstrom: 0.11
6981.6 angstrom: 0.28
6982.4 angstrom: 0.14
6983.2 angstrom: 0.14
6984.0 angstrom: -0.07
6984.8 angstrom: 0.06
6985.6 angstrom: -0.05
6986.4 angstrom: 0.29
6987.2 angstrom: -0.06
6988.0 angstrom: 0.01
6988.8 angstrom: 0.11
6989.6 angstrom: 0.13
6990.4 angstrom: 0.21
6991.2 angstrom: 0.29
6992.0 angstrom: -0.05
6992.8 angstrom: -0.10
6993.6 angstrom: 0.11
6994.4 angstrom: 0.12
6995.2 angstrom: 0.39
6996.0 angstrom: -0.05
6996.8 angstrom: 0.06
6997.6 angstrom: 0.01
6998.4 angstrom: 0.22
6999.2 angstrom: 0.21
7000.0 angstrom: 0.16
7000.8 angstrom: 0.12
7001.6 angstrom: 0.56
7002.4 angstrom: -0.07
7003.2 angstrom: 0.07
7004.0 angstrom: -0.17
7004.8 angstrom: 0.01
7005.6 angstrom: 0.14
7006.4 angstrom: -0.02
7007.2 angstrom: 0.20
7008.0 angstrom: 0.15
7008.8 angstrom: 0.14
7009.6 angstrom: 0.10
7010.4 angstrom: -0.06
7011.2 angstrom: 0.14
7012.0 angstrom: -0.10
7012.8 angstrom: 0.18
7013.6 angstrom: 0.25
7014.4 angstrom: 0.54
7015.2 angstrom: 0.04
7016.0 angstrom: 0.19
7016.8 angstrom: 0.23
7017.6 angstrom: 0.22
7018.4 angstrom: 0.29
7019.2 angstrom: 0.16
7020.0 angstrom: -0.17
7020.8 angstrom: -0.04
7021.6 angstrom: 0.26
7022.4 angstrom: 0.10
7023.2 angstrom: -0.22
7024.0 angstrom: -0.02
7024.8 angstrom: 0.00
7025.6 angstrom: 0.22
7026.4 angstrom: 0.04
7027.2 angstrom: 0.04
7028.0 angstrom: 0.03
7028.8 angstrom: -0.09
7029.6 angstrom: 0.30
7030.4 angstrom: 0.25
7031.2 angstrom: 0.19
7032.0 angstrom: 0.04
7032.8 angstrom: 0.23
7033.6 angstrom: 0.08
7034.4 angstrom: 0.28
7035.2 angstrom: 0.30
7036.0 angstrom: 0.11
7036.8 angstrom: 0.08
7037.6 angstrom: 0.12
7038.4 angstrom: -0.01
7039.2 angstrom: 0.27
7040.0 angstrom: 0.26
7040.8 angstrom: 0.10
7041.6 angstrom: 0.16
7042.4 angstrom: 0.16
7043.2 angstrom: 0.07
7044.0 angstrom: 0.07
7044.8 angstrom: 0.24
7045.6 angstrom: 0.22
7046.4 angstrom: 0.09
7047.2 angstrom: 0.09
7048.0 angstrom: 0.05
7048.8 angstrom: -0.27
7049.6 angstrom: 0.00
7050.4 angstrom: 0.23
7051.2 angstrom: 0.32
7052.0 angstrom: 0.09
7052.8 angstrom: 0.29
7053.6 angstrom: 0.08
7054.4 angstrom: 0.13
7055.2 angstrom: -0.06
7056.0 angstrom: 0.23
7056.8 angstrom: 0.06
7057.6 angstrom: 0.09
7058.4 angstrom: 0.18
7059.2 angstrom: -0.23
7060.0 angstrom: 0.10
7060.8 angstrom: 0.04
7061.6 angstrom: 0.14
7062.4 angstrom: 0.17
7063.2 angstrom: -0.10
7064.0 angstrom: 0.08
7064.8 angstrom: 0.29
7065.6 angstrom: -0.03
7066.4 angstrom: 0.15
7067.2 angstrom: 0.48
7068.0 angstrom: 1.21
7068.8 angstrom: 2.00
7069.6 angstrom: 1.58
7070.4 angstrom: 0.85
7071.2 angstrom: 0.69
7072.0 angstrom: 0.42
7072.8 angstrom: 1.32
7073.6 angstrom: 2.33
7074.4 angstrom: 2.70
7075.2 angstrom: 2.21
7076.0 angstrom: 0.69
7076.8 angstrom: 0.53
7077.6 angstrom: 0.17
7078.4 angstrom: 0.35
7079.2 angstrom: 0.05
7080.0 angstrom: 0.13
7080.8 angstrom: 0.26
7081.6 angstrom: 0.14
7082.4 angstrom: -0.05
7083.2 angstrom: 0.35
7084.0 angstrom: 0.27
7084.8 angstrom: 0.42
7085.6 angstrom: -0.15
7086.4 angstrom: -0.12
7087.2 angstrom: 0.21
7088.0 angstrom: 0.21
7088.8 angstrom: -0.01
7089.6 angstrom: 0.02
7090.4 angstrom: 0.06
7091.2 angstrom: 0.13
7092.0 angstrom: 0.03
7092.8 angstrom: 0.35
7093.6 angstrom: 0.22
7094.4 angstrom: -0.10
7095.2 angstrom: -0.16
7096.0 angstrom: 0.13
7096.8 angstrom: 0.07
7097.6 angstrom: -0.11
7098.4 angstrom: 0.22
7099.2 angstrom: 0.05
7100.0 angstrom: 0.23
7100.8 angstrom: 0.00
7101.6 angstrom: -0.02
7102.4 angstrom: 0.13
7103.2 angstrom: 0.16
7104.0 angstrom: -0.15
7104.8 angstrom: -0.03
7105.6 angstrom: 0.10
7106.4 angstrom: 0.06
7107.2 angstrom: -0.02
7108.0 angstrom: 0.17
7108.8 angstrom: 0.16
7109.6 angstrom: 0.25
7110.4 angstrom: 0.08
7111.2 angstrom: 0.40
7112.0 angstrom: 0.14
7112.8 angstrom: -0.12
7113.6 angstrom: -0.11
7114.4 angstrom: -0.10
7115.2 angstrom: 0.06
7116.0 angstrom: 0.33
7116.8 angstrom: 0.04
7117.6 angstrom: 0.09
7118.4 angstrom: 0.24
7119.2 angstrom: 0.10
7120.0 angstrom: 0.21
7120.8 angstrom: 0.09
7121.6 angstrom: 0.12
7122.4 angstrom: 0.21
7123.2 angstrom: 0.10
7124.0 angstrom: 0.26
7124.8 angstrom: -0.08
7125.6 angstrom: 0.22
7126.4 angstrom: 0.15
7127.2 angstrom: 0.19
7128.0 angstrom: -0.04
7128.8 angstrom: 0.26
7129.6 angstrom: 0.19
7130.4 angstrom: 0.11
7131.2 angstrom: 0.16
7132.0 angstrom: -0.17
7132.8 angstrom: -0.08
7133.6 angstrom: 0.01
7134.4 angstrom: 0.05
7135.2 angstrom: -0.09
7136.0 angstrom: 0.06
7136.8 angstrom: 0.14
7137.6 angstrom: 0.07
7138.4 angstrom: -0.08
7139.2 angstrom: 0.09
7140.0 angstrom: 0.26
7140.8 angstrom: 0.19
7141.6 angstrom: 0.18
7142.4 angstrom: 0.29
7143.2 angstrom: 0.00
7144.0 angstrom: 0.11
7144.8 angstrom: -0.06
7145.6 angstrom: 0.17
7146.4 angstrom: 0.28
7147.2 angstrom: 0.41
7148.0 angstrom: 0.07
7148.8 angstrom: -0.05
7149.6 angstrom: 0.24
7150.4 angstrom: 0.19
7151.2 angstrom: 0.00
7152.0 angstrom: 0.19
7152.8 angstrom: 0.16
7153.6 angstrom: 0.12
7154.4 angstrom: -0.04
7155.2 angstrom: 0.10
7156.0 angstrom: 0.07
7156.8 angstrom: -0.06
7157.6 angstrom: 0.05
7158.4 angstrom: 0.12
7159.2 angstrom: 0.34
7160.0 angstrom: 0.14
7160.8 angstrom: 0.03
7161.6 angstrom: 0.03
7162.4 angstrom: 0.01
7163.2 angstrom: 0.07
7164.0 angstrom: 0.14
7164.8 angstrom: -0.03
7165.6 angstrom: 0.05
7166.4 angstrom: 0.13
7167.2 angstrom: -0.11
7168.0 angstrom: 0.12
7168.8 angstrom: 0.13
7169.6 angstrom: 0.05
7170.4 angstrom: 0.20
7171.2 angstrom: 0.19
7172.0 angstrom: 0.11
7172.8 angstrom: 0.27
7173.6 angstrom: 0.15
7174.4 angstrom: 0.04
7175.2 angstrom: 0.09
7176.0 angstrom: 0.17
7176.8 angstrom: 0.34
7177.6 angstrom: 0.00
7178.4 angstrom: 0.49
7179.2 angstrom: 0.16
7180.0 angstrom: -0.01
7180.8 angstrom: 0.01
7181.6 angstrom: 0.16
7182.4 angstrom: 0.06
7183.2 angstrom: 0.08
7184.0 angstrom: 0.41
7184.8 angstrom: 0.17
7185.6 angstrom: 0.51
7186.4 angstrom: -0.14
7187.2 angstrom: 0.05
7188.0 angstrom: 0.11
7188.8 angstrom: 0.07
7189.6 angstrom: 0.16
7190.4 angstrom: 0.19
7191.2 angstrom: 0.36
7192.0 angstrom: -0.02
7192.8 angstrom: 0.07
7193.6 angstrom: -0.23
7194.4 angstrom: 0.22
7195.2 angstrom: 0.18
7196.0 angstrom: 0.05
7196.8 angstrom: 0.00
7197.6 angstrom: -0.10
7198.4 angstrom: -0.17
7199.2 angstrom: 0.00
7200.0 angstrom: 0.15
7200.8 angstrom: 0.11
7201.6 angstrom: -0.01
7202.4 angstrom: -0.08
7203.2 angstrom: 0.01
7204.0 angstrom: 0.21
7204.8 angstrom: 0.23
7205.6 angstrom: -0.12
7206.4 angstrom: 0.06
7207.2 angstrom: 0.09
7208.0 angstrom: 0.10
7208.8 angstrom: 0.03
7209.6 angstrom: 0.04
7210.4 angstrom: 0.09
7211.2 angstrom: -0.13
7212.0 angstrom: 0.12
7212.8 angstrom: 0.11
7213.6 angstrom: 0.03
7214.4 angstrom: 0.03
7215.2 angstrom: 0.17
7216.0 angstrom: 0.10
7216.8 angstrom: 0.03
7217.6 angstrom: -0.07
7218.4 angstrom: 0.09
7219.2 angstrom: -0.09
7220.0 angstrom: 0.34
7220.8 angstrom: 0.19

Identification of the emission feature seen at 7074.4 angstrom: [O II] 3727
